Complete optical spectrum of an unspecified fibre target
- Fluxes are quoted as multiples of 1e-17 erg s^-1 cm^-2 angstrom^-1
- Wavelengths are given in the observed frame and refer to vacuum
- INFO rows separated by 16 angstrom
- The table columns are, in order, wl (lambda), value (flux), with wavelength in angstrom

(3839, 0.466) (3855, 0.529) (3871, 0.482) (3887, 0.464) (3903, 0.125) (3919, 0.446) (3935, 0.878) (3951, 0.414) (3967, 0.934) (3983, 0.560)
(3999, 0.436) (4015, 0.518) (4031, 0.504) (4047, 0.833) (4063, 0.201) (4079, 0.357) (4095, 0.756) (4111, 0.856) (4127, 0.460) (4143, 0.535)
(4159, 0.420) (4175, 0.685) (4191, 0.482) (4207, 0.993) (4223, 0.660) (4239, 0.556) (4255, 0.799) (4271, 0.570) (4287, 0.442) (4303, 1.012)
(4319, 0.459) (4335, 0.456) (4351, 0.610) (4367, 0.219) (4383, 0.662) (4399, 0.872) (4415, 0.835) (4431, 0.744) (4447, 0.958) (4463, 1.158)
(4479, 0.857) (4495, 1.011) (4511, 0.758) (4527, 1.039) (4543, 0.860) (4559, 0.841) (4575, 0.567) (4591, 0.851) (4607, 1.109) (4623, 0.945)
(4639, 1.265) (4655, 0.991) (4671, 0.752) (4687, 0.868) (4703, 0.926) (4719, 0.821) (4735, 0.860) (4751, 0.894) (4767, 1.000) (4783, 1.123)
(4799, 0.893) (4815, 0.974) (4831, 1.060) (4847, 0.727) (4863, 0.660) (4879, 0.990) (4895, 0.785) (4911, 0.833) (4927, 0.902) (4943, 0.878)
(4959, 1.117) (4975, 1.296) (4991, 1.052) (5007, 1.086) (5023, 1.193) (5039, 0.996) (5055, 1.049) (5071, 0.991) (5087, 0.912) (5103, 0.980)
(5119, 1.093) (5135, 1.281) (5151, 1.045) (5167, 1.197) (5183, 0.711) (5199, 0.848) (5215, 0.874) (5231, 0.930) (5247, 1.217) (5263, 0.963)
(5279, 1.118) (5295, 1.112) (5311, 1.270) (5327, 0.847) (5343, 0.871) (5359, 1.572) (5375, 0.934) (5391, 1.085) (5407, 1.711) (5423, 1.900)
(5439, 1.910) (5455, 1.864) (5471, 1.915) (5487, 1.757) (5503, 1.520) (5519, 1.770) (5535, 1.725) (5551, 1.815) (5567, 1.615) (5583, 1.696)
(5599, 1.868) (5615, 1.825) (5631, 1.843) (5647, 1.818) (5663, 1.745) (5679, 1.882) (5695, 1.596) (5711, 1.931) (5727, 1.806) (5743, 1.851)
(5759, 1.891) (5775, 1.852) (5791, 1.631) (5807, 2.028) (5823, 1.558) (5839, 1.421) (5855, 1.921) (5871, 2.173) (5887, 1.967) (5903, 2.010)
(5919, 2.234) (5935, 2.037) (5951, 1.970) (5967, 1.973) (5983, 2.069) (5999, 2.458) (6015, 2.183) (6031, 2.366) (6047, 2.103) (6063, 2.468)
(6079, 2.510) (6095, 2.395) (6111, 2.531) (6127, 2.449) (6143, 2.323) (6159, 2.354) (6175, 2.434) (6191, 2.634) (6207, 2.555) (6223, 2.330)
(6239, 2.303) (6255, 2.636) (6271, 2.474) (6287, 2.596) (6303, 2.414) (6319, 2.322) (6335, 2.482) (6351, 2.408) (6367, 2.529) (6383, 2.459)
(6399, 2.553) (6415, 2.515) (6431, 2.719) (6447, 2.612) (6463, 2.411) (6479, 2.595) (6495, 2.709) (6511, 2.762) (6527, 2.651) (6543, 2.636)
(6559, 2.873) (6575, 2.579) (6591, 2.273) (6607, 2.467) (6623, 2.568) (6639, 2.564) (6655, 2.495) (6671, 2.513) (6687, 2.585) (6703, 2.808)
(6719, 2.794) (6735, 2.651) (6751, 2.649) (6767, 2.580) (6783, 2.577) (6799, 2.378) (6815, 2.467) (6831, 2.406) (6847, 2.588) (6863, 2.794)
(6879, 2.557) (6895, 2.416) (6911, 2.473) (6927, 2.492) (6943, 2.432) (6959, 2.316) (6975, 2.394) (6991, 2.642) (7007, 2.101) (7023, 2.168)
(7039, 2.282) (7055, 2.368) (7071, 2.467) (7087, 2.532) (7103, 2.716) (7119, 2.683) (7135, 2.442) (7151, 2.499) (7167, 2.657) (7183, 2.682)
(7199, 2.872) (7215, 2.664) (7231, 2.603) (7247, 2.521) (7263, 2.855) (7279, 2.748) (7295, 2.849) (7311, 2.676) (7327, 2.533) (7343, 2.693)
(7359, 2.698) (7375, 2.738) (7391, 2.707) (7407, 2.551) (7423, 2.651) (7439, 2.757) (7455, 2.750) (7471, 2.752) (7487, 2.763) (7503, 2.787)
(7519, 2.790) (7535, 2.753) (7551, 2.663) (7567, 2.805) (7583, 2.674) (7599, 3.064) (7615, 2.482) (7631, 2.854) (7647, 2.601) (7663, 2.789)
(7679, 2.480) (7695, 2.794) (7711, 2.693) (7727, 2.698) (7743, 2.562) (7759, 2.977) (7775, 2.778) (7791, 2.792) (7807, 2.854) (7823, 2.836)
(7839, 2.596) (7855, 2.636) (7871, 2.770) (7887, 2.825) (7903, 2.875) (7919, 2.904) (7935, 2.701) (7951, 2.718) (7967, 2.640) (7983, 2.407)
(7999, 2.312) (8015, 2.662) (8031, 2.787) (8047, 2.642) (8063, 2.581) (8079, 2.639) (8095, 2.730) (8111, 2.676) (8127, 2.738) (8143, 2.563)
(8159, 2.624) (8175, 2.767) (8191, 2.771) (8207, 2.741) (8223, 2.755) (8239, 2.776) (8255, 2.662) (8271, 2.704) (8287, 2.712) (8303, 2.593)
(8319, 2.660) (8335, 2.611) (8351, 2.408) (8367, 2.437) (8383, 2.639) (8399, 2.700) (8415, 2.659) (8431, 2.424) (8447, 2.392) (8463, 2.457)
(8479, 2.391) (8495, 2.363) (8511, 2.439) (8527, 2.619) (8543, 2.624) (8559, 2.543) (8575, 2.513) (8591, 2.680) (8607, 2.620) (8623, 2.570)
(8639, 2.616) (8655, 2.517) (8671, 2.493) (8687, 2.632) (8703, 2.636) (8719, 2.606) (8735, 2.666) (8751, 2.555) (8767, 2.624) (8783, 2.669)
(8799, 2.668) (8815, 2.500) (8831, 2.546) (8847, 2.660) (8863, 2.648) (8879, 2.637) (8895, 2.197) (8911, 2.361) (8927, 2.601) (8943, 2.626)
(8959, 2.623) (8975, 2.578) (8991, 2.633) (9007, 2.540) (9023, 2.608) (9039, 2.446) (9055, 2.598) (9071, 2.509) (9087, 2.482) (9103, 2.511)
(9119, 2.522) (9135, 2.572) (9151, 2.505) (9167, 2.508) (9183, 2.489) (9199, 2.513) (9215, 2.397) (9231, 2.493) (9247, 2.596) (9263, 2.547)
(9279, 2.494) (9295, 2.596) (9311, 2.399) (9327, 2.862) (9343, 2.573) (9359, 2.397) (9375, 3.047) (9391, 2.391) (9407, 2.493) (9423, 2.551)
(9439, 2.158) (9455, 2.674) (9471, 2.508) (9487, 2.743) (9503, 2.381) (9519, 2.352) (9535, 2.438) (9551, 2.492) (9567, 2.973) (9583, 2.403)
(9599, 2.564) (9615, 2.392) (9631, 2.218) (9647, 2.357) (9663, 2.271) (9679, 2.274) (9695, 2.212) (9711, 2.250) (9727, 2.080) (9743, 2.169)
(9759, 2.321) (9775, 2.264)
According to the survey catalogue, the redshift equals 0.36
